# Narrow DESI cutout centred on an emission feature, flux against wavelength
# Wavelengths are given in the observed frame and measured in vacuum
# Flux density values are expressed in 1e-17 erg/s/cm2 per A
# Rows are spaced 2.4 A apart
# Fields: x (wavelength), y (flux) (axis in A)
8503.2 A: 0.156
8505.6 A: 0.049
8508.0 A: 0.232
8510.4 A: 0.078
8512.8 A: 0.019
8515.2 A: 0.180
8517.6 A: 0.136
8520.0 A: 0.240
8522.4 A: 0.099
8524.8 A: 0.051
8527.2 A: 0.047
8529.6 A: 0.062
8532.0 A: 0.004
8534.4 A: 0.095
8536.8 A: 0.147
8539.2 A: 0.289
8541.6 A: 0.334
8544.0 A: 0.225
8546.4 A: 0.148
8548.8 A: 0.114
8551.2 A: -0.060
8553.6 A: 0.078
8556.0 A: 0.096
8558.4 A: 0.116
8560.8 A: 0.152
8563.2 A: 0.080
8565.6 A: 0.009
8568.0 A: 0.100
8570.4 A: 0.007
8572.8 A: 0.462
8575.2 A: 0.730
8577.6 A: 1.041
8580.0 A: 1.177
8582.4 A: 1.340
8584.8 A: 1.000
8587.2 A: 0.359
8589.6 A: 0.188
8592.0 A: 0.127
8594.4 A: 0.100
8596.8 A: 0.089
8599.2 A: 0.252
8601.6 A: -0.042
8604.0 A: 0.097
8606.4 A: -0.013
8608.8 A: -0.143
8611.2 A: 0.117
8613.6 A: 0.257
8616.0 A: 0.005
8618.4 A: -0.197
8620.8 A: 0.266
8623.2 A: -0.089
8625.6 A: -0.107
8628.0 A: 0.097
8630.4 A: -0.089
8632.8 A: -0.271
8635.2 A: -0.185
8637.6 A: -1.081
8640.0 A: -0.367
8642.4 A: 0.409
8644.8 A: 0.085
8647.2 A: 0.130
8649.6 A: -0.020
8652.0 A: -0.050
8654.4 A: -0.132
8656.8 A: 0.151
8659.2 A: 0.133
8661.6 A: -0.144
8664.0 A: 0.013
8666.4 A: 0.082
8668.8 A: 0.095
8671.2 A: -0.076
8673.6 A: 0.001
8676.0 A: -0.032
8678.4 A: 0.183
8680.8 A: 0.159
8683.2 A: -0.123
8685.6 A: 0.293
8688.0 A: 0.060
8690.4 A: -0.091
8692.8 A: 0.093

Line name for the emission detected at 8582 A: [O II]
